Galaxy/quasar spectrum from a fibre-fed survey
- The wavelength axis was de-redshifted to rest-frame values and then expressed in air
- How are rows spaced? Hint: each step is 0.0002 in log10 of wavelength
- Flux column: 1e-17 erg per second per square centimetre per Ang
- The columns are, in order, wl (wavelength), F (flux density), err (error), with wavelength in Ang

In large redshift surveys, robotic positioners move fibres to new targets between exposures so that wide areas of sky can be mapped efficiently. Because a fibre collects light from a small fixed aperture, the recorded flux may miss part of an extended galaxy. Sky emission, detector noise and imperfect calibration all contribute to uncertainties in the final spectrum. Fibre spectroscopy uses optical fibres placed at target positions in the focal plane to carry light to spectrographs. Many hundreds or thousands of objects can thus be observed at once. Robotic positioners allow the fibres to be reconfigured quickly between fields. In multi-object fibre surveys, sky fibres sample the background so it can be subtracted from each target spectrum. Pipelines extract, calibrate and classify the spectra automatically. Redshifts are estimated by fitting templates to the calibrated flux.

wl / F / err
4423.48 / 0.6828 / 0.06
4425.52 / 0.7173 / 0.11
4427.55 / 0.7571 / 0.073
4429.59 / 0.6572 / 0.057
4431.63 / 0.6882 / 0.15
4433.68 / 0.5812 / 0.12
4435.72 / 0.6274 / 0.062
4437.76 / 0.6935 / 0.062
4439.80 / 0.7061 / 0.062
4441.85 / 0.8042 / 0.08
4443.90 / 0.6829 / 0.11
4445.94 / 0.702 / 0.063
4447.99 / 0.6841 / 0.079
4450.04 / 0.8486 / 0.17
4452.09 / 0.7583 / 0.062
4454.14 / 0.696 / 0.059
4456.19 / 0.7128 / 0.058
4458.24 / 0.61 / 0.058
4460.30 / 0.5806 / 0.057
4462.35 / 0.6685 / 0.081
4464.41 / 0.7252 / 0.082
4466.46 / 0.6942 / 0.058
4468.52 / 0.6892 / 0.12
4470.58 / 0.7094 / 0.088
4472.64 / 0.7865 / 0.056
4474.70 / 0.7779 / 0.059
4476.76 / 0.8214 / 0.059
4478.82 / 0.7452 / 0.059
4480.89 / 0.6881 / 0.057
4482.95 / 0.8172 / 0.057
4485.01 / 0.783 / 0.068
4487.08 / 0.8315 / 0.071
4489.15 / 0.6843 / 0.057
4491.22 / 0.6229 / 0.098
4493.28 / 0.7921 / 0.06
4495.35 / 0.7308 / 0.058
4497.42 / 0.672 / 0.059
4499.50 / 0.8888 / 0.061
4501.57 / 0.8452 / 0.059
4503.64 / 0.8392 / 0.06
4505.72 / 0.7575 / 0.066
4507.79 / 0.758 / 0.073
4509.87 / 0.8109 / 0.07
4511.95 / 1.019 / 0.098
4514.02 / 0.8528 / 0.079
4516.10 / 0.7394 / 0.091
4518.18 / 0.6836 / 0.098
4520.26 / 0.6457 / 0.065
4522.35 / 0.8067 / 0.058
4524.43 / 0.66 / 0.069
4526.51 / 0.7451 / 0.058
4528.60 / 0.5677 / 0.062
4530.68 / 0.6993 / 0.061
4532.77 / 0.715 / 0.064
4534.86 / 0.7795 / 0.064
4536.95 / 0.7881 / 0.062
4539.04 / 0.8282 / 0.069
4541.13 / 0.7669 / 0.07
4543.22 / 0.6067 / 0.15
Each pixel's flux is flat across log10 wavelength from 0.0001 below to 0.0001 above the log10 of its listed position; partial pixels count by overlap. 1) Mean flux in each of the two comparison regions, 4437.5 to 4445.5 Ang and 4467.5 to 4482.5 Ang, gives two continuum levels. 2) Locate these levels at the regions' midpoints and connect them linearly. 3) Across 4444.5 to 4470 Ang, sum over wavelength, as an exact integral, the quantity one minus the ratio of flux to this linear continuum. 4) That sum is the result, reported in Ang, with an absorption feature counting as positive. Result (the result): 1.3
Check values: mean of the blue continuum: 0.723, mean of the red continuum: 0.748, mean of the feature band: 0.698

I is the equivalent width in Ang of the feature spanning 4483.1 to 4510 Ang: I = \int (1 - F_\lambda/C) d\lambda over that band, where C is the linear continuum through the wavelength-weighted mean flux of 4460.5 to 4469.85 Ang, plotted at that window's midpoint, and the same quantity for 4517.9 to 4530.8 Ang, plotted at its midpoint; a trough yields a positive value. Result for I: -3.34 Ang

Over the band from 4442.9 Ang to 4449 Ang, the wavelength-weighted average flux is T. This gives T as 0.69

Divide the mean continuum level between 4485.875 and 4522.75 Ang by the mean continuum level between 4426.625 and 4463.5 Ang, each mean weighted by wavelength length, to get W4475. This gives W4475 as 1.12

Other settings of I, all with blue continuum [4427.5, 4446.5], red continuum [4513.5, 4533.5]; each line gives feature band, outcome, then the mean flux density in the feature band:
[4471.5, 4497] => -2.07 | 0.755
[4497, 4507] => -1.50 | 0.807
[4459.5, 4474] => -0.07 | 0.697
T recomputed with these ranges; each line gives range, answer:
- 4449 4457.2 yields 0.754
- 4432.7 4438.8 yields 0.636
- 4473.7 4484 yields 0.77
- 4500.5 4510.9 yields 0.803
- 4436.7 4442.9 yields 0.734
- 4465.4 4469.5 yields 0.693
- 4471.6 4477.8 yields 0.795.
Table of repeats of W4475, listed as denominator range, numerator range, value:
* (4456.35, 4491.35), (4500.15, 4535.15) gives 1.05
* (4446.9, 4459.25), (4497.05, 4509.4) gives 1.11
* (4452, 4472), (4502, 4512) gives 1.20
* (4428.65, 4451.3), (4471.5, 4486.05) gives 1.11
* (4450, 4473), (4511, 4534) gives 1.06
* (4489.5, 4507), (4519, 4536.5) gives 0.92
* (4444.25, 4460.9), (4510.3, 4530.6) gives 1.06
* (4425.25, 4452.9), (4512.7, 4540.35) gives 1.04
